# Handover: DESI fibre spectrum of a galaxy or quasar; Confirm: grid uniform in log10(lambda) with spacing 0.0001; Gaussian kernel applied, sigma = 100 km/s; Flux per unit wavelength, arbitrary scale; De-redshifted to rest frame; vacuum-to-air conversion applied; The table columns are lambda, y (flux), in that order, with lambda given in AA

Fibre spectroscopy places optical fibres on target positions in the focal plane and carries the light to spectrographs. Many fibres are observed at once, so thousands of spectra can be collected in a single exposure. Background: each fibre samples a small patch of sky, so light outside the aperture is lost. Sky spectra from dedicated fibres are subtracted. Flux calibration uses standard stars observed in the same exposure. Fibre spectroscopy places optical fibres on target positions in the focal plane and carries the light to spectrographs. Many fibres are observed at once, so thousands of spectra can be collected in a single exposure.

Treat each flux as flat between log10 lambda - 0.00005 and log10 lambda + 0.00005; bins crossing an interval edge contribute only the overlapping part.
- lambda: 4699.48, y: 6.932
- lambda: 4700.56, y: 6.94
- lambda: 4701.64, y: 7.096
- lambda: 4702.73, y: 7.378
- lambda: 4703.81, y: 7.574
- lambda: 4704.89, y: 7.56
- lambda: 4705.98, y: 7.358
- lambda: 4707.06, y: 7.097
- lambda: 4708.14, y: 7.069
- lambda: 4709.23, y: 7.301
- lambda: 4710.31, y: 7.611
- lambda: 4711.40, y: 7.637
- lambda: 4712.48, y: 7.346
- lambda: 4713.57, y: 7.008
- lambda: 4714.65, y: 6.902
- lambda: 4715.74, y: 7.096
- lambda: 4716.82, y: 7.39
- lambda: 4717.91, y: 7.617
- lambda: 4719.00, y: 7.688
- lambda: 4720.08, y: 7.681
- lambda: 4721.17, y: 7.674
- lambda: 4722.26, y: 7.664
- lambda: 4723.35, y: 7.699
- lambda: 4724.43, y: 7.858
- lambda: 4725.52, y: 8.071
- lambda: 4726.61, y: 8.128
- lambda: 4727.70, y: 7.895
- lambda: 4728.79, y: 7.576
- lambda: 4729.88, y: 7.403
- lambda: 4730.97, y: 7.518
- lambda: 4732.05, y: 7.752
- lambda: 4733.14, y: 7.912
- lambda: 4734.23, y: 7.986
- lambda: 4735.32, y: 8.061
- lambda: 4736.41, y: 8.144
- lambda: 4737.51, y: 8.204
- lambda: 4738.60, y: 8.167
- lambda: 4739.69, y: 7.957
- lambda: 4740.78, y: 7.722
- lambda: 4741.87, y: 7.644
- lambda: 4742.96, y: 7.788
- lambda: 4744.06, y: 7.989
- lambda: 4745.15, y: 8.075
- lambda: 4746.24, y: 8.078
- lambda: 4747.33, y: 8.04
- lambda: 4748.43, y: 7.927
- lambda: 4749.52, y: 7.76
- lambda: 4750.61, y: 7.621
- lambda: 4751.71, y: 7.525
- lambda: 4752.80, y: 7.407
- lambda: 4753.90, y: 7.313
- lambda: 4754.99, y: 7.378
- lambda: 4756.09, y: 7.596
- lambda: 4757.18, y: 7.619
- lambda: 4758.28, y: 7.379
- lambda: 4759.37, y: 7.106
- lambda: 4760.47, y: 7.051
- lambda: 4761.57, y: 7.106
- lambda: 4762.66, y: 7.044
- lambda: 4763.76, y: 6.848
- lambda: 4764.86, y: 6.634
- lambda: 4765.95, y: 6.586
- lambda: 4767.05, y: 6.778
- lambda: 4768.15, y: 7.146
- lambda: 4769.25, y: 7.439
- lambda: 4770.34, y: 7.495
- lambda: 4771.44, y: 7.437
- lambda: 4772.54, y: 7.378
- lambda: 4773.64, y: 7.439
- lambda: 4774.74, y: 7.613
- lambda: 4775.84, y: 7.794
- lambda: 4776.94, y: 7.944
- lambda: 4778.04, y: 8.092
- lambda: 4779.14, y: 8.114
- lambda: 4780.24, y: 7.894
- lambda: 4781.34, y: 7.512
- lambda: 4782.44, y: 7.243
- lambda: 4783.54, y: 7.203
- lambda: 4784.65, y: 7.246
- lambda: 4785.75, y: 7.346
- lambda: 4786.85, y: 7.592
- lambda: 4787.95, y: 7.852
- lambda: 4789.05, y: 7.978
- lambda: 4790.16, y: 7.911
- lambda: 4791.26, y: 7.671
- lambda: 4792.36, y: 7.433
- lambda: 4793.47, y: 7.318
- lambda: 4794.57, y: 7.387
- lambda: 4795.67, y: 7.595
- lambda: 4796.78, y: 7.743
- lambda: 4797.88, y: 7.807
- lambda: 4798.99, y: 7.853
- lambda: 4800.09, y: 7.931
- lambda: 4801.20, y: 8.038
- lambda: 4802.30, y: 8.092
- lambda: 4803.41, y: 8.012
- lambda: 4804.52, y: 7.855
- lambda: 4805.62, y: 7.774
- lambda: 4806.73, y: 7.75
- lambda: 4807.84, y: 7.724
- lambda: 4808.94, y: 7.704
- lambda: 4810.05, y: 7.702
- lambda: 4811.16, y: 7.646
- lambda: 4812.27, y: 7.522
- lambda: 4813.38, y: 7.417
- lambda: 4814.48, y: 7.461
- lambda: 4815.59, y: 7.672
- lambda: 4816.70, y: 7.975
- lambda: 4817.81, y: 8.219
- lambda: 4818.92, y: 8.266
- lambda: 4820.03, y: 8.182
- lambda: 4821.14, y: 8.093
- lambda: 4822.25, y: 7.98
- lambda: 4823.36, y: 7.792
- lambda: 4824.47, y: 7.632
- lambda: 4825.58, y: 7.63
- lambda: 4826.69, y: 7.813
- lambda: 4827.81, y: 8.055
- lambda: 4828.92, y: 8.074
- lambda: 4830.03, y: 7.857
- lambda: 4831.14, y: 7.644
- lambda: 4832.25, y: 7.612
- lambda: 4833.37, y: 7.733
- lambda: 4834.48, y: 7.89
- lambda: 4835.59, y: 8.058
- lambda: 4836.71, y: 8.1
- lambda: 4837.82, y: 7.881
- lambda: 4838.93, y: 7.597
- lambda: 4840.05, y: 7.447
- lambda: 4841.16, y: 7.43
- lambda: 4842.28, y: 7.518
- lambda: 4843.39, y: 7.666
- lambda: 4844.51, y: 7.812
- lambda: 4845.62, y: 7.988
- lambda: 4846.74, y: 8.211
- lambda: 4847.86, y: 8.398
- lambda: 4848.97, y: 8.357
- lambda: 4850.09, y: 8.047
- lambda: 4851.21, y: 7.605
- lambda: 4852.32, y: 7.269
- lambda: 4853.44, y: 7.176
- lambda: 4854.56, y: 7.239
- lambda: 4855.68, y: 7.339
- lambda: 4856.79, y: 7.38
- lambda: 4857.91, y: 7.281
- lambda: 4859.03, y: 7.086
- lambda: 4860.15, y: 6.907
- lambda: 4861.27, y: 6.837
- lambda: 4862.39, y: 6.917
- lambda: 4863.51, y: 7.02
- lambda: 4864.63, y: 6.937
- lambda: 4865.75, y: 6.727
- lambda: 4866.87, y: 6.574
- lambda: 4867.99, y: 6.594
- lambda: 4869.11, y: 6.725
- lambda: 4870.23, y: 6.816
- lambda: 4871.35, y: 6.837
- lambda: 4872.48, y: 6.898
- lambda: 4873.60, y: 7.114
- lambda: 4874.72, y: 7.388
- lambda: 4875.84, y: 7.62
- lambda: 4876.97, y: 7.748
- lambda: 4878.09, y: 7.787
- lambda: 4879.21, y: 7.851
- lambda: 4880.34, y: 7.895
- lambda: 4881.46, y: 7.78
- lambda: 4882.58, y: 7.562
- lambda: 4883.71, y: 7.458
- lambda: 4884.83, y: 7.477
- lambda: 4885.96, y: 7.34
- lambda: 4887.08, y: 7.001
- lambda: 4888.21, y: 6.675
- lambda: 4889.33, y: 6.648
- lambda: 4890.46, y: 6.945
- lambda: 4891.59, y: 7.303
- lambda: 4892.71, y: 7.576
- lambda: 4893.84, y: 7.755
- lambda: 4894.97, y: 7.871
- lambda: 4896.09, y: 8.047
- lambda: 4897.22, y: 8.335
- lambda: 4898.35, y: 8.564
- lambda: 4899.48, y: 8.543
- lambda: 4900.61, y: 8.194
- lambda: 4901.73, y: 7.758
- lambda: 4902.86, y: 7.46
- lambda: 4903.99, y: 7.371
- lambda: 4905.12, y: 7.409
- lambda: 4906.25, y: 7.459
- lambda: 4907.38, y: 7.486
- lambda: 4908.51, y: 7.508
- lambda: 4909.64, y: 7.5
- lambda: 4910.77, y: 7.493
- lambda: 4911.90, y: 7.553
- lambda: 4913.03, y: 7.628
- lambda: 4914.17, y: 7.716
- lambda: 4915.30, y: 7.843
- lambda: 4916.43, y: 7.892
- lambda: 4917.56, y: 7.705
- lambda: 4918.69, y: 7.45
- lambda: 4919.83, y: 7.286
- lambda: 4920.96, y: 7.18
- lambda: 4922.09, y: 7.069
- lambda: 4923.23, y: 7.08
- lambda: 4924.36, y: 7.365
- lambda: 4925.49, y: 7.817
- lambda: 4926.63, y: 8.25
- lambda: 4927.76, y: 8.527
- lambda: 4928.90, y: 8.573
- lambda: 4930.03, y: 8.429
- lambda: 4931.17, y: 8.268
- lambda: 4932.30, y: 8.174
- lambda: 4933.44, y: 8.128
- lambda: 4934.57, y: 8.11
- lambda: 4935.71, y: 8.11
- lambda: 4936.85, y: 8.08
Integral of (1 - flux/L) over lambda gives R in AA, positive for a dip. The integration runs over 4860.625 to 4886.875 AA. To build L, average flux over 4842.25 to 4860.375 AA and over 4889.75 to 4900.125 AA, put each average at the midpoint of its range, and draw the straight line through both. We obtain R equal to 1.8 AA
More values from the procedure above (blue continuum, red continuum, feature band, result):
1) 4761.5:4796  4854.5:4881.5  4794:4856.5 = -4.22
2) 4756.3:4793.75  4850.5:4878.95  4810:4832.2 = -1.71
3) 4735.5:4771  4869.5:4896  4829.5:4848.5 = -1.01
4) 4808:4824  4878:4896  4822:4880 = 1.10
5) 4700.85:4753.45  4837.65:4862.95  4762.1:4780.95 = 0.54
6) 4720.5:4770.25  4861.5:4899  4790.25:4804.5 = -0.48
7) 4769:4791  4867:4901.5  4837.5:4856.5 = -0.43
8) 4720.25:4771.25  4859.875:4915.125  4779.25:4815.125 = -0.66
